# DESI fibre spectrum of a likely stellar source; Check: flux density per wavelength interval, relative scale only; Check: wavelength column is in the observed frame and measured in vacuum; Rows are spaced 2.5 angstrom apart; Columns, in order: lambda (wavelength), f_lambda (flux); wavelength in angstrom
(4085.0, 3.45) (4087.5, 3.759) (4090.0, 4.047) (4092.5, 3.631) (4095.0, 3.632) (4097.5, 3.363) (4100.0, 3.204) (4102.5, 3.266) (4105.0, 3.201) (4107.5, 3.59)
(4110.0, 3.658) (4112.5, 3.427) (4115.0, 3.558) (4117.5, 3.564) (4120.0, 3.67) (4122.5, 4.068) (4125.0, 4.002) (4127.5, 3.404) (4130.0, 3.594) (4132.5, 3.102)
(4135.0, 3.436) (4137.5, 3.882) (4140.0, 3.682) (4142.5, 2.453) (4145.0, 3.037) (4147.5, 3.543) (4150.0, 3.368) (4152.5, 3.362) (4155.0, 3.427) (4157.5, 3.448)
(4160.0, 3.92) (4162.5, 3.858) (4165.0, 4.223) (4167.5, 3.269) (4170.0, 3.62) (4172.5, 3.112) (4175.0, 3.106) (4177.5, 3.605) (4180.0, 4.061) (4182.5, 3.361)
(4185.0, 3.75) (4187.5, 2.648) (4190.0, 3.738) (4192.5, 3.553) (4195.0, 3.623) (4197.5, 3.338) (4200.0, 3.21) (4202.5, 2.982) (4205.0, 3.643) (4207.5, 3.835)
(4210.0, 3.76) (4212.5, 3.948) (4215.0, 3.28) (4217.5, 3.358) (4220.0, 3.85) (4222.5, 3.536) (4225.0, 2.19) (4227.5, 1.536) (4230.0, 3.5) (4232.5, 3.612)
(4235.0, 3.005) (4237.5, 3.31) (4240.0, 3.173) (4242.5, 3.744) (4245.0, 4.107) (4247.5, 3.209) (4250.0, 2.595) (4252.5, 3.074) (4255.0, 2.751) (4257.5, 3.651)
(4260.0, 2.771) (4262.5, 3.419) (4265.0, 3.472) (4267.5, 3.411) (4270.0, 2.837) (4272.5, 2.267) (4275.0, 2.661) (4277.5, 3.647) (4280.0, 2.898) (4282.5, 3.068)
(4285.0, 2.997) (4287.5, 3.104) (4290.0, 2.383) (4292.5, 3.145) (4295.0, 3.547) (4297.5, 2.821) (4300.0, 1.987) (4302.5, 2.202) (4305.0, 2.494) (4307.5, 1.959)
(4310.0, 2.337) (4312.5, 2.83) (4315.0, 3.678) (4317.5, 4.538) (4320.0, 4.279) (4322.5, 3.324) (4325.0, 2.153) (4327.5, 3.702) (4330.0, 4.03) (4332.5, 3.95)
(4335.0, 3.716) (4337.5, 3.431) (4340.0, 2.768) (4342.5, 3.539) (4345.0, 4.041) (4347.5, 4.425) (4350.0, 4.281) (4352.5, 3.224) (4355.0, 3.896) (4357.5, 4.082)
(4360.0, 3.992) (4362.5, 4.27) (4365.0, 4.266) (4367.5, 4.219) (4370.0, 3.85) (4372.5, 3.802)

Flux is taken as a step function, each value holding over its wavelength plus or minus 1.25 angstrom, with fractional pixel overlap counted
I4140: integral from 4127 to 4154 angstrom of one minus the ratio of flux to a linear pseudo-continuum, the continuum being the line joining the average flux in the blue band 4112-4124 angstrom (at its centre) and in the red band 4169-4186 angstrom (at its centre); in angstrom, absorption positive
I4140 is 1.98 angstrom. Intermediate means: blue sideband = 3.68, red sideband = 3.51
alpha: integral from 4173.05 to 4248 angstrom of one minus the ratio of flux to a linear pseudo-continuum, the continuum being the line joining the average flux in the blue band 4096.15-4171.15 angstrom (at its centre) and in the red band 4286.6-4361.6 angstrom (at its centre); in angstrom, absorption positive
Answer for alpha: 1.1 angstrom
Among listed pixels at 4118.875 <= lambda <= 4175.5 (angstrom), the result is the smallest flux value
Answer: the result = 2.453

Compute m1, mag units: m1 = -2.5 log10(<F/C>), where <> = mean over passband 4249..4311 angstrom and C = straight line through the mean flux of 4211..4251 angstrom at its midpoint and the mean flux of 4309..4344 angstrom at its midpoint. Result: 0.173 mag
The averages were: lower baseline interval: 3.25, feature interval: 2.86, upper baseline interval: 3.46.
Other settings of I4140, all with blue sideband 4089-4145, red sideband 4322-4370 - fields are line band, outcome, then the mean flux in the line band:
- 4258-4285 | 4.5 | 3.06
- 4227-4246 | 1.8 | 3.3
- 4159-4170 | -0.7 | 3.79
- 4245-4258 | 1.9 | 3.12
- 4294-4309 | 5.0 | 2.48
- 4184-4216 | 1.0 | 3.48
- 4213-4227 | 1.7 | 3.19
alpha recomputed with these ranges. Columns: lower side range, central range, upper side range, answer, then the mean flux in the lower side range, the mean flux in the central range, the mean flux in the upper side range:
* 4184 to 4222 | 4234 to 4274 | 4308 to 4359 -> 4.1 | 3.5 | 3.17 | 3.59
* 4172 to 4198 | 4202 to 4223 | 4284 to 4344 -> -1.3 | 3.46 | 3.6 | 3.13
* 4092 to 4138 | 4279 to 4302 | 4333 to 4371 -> 5.6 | 3.53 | 2.86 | 3.87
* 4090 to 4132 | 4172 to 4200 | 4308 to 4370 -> 1.2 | 3.56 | 3.44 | 3.69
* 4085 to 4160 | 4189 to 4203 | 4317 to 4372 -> 0.7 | 3.5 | 3.42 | 3.81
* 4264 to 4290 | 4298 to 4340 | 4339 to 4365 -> 4.4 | 3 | 3.15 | 3.88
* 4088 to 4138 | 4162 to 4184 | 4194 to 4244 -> -0.9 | 3.56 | 3.57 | 3.32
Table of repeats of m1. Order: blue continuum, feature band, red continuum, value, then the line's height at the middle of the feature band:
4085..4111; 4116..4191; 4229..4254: -0.02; 3.45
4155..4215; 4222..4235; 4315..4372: 0.26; 3.62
